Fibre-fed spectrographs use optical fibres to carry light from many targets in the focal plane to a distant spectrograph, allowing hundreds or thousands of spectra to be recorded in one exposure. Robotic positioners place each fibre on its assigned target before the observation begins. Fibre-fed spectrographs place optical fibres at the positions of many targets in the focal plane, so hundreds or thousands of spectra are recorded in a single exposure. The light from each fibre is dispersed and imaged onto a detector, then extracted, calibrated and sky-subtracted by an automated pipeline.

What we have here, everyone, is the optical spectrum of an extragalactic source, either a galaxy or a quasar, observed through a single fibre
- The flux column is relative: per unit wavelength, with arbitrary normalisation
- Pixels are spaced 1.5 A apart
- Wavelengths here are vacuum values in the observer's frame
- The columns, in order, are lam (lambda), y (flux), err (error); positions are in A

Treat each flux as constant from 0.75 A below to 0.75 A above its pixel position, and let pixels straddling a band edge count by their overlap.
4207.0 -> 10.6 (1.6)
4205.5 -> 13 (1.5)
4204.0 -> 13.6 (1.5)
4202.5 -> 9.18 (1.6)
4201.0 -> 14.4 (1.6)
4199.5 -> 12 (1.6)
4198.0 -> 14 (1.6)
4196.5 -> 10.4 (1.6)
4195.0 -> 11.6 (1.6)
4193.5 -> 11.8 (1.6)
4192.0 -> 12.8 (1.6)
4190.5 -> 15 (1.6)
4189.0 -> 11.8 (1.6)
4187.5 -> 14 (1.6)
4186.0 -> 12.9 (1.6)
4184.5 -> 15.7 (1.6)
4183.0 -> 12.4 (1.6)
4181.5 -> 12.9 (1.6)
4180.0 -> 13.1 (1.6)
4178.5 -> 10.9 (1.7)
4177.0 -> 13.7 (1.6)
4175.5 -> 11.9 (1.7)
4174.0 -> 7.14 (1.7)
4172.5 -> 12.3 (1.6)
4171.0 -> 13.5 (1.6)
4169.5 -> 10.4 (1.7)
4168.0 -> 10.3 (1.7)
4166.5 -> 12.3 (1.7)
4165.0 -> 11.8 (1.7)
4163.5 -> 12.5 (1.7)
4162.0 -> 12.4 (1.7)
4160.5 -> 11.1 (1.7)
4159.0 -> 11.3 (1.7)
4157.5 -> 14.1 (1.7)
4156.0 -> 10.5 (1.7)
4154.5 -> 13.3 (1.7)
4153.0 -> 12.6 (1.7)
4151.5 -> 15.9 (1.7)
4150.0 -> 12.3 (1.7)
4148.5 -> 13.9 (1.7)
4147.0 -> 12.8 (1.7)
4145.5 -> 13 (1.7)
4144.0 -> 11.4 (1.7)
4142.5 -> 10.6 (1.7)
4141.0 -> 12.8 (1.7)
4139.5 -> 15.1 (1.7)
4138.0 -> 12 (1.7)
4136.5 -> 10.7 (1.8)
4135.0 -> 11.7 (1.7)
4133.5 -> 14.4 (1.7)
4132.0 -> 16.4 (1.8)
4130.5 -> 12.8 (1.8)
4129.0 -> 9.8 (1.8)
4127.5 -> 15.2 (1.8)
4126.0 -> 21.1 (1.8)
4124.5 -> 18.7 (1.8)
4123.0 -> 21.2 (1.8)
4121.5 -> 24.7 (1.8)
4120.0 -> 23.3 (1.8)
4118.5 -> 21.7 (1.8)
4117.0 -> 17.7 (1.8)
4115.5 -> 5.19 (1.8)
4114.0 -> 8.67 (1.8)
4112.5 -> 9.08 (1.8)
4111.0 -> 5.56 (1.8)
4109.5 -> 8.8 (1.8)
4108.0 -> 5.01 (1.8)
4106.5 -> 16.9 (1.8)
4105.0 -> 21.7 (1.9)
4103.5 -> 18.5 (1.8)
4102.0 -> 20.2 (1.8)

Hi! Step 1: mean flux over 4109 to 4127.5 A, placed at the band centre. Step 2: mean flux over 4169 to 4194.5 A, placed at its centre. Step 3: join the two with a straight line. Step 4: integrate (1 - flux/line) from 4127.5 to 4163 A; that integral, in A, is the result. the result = 3.8 A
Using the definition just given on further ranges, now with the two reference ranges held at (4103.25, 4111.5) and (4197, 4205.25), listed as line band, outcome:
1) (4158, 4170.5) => 1.0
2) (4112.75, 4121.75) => -2.4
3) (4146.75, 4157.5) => -0.4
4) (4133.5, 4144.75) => 0.4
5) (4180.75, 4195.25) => -0.6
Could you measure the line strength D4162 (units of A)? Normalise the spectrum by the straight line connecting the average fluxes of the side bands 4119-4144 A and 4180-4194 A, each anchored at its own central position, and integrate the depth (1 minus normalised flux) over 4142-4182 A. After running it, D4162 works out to 6.0 A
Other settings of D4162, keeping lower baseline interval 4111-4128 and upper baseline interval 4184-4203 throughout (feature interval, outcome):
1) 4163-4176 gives 2.5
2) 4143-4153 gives 1.3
